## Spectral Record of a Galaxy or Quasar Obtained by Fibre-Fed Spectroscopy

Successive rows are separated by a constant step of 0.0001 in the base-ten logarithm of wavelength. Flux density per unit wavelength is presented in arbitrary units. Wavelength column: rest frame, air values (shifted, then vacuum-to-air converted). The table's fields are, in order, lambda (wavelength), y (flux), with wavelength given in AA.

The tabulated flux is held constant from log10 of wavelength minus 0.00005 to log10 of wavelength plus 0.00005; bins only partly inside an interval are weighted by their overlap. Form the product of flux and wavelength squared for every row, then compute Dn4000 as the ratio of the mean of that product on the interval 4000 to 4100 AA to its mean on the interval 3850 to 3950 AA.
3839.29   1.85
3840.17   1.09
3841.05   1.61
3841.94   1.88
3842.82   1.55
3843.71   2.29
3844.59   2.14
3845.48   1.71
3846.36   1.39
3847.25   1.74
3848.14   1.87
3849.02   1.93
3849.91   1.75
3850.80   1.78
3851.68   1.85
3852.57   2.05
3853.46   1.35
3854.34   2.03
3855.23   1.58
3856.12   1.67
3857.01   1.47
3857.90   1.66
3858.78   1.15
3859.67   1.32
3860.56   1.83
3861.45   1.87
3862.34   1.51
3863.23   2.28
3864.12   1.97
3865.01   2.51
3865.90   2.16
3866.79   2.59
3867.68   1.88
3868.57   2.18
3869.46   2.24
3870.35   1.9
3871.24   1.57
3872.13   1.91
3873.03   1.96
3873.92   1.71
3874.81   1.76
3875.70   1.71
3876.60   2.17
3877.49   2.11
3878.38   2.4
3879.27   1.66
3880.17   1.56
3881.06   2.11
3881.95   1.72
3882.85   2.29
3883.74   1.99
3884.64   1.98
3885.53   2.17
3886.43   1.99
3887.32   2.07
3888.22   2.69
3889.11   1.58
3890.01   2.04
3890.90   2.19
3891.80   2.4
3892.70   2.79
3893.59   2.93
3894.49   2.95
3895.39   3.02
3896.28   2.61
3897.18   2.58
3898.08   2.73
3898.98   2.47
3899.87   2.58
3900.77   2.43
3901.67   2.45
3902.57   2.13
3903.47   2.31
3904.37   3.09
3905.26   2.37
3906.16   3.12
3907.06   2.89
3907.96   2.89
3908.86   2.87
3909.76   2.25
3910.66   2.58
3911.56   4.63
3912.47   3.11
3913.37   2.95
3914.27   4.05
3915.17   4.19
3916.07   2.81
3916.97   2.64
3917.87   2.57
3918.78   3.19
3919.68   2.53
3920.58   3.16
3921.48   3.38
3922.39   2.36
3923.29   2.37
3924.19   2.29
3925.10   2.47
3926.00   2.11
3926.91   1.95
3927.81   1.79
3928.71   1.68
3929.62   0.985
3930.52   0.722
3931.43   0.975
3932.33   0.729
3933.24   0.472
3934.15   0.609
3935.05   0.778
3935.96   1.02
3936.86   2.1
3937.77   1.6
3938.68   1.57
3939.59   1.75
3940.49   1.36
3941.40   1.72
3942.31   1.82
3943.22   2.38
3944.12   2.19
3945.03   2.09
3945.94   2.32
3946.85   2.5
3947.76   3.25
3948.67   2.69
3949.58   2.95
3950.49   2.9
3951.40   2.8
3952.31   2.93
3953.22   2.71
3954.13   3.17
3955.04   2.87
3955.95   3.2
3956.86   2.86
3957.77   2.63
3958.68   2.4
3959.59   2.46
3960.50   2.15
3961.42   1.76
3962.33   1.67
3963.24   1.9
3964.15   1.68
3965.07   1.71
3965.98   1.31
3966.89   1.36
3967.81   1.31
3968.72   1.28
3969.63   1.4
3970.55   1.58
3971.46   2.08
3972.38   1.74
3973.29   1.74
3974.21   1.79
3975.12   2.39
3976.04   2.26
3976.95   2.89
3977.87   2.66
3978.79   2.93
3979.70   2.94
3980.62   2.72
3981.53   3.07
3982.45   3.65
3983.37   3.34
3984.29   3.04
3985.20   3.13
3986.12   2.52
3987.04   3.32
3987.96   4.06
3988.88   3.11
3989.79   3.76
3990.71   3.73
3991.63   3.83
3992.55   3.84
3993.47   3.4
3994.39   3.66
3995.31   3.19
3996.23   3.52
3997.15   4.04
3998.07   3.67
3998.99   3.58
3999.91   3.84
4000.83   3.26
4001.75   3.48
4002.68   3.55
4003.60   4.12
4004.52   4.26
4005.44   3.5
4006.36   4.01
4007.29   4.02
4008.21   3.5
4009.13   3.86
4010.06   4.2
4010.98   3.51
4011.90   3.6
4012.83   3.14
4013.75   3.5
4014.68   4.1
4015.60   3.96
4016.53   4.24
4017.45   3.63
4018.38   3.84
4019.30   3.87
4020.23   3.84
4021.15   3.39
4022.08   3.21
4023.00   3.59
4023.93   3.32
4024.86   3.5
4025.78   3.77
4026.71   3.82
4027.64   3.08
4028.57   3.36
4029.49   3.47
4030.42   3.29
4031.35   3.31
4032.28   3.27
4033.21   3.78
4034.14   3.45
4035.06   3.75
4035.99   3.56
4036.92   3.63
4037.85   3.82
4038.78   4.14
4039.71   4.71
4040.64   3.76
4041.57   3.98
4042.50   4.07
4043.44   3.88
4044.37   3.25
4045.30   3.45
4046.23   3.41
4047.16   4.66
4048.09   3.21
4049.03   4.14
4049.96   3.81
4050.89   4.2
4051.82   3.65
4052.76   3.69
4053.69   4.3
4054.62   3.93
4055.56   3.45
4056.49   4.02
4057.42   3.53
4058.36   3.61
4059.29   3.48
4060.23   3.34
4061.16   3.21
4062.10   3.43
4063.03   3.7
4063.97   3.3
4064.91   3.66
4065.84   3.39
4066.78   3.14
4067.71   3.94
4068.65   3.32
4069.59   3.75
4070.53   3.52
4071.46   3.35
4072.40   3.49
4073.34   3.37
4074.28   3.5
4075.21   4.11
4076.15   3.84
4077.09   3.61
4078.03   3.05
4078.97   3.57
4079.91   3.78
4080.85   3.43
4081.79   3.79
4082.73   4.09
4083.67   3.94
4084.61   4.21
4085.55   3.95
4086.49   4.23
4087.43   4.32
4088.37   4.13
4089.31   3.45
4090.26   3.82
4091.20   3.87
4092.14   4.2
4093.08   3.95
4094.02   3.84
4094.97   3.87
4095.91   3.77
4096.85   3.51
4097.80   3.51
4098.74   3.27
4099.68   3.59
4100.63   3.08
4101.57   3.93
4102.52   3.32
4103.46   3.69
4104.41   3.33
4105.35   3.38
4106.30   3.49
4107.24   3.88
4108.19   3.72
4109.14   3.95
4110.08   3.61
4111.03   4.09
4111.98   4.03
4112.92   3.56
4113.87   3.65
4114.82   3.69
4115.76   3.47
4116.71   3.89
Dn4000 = 1.8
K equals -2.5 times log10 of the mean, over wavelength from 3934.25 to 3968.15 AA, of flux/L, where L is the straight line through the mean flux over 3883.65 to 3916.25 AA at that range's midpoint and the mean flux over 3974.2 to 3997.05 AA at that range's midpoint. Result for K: 0.36 mag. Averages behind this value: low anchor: 2.68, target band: 2.15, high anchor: 3.19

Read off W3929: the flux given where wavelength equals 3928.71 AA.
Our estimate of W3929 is 1.68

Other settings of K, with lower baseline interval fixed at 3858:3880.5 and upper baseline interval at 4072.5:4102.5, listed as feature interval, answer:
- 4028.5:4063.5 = -0.09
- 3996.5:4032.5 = -0.17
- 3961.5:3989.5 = 0.20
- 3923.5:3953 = 0.32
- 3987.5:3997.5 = -0.23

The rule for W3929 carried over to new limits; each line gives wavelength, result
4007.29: 4.02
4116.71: 3.89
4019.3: 3.87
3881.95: 1.72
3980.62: 2.72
